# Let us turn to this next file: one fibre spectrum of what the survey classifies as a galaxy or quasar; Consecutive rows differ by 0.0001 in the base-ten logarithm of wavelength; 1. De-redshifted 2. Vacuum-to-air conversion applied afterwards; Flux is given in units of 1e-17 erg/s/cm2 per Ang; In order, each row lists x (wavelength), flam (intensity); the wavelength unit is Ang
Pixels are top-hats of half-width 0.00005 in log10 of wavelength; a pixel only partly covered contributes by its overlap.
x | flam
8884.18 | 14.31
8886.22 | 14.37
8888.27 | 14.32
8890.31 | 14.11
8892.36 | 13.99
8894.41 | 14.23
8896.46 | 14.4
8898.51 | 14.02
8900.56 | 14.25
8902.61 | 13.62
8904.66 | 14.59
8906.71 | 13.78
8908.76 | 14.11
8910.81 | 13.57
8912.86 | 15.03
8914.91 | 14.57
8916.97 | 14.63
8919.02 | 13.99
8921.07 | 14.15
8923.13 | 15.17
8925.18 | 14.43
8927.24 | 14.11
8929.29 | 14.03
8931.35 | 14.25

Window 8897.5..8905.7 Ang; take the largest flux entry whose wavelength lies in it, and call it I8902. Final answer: 14.59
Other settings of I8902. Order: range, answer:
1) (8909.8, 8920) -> 15.03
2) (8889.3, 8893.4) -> 14.11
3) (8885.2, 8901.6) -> 14.4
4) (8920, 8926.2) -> 15.17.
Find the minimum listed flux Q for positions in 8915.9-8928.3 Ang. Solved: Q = 13.99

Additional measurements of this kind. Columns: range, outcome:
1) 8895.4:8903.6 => 13.62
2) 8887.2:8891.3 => 14.11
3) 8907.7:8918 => 13.57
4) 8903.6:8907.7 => 13.78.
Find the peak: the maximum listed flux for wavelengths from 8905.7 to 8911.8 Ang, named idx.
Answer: 14.11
